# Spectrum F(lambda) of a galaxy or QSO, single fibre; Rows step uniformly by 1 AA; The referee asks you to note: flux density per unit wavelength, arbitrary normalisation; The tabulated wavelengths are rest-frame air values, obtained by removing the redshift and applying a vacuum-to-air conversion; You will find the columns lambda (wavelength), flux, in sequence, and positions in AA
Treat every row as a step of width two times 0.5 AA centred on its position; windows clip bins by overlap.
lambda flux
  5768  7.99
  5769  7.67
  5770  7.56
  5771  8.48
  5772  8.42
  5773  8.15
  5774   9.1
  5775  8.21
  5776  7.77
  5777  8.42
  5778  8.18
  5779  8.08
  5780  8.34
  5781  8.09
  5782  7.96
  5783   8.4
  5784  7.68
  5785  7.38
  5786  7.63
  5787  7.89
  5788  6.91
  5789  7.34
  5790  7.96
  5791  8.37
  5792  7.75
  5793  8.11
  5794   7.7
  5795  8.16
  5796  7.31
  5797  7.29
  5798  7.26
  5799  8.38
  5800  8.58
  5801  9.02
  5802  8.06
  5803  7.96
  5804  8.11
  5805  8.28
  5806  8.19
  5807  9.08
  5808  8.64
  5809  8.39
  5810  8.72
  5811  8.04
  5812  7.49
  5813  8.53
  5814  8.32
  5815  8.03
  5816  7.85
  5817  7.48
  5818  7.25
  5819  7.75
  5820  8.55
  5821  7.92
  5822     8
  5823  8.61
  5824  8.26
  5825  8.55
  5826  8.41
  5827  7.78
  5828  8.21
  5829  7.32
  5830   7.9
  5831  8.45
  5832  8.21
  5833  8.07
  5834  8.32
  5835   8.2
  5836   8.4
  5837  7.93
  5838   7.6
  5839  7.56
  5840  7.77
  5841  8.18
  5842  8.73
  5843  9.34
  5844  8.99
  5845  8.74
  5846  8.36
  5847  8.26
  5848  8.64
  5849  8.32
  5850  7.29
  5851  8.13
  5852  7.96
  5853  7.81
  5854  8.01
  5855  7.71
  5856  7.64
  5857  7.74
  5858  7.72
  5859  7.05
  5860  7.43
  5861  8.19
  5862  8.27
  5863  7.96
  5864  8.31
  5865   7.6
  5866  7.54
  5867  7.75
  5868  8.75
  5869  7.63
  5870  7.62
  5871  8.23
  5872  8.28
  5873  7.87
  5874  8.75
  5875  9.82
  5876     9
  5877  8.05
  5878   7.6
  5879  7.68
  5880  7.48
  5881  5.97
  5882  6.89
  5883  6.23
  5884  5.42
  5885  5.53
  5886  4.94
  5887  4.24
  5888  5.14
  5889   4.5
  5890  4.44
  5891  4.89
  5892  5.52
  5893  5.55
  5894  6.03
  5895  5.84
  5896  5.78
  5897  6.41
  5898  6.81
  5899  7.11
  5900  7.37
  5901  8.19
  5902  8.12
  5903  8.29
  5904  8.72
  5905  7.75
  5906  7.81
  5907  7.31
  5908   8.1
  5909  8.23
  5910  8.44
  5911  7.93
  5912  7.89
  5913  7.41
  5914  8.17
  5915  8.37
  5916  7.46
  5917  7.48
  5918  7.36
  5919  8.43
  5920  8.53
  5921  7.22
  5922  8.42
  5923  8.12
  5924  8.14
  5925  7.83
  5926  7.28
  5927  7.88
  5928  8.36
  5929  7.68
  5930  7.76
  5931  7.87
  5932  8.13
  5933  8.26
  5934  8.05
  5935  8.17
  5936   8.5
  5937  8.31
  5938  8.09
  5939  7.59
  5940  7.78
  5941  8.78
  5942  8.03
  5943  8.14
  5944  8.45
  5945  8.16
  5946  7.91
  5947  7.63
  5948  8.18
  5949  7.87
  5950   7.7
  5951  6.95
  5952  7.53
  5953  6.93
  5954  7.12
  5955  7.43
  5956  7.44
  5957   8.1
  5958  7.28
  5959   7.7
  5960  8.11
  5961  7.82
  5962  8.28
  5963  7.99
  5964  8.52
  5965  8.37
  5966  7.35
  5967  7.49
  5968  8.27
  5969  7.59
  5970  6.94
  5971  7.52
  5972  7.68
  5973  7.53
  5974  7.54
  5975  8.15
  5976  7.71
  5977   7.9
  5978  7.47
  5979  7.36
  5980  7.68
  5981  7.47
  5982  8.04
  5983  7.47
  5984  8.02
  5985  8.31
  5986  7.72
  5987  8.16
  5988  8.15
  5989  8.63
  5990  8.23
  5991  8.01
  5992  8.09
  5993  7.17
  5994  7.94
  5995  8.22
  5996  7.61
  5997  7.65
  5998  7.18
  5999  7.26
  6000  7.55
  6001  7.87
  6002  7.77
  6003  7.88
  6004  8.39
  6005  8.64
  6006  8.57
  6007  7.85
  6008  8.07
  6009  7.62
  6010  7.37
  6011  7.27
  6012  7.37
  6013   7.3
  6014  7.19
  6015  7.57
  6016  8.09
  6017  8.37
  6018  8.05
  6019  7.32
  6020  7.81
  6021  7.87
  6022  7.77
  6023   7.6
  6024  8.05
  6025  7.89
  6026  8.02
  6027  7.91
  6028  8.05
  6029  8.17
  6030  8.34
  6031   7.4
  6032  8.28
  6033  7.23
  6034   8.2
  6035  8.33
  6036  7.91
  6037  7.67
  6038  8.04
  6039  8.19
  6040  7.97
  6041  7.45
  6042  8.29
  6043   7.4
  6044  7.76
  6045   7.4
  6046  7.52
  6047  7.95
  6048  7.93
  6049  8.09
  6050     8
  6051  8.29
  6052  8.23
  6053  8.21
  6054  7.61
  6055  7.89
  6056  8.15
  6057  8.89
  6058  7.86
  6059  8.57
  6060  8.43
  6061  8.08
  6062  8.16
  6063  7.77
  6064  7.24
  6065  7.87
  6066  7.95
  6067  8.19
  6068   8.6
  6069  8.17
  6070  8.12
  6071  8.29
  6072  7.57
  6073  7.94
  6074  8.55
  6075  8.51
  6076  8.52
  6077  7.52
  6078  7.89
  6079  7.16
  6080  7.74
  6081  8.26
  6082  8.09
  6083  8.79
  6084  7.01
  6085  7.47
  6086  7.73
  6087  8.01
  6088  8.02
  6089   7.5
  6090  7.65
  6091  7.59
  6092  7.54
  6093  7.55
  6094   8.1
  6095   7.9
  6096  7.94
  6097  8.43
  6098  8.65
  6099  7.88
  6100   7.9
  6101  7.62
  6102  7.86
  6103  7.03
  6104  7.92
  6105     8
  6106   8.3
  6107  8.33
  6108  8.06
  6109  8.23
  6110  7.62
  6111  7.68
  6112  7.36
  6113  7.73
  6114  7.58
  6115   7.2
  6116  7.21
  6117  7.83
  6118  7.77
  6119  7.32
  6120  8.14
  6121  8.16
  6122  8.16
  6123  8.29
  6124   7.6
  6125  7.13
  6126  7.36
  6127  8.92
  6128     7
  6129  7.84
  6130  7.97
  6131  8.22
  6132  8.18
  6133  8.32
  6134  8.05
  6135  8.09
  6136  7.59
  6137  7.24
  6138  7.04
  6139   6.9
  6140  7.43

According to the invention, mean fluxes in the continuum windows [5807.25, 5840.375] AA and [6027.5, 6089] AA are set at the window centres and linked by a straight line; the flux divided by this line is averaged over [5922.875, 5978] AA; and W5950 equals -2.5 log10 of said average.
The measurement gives 0.02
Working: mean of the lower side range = 8.08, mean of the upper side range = 7.98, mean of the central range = 7.85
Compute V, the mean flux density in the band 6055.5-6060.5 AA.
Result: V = 8.38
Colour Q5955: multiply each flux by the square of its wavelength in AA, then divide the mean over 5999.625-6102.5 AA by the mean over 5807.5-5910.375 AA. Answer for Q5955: 1.11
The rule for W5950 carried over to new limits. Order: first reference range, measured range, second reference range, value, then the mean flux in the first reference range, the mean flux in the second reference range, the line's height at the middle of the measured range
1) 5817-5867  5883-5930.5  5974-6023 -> 0.12 mag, 8.05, 7.81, 7.95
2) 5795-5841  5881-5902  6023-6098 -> 0.34 mag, 8.09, 7.96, 8.05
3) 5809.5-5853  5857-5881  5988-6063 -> 0.02 mag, 8.15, 7.91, 8.1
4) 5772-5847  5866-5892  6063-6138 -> 0.17 mag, 8.11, 7.87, 8.05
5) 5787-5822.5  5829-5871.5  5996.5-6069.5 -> -0.01 mag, 8.02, 7.9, 8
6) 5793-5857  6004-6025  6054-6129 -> 0.02 mag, 8.12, 7.9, 7.97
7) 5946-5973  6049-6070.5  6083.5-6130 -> -0.05 mag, 7.69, 7.79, 7.75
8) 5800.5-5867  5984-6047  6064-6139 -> 0.01 mag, 8.11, 7.86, 7.94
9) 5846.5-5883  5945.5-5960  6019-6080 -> 0.05 mag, 7.89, 7.97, 7.93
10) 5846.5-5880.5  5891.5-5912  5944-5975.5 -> 0.09 mag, 8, 7.72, 7.89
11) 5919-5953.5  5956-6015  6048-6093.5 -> 0.02 mag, 7.95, 7.98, 7.97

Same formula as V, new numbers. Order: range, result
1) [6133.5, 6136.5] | 7.91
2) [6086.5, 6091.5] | 7.75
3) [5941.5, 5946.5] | 8.14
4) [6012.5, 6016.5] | 7.54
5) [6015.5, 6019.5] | 7.96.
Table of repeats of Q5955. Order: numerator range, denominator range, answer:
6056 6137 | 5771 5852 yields 1.07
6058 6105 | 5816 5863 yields 1.07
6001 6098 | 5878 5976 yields 1.11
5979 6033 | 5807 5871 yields 1.03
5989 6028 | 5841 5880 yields 1.01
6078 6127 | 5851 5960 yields 1.11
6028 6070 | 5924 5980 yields 1.05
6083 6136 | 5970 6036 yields 1.04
